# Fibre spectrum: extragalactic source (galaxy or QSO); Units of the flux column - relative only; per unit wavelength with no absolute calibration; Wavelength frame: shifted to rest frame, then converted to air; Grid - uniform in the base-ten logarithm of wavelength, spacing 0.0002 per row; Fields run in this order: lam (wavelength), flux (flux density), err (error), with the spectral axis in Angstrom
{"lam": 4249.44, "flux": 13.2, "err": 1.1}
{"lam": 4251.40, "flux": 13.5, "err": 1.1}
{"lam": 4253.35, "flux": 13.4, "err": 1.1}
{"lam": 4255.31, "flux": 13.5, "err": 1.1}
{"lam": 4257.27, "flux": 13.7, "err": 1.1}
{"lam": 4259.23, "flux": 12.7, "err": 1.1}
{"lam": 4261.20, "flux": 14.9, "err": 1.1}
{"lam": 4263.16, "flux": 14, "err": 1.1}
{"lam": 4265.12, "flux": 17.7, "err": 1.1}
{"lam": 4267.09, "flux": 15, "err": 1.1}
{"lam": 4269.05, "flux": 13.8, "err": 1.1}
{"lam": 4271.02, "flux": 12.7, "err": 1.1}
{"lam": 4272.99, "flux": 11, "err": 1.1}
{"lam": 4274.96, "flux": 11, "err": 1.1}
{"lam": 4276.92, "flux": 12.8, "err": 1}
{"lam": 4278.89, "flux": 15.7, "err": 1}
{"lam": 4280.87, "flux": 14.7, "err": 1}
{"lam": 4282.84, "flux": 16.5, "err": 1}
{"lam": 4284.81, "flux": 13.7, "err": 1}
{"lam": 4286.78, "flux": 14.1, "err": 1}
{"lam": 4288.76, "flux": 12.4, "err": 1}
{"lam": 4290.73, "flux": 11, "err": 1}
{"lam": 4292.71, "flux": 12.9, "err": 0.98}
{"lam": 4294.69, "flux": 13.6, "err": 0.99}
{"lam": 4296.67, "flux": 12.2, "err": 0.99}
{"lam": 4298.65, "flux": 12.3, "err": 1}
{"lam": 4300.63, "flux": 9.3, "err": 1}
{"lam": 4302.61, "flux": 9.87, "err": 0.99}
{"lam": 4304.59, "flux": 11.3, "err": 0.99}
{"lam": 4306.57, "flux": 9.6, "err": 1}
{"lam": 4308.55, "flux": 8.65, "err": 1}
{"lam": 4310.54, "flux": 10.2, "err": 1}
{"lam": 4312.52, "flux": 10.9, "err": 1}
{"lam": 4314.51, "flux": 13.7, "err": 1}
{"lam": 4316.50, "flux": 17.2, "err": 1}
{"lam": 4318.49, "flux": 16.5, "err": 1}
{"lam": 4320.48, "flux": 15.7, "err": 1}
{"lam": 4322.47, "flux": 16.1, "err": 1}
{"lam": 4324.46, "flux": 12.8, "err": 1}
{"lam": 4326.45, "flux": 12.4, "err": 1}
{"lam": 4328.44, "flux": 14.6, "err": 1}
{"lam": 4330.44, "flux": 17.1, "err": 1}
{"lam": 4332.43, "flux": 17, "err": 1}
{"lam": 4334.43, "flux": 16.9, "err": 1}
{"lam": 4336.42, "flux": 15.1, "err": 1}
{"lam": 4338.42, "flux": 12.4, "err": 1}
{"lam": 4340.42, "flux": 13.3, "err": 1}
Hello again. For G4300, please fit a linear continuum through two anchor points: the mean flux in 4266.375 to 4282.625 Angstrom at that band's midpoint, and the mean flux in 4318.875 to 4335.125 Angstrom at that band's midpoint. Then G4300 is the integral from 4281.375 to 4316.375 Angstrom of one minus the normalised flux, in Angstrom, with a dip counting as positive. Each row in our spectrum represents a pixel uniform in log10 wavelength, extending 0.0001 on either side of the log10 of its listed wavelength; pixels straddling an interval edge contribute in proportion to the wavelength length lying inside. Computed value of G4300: 5.5 Angstrom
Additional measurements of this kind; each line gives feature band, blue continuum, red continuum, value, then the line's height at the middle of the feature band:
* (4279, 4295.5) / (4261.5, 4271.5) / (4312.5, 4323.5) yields 1.40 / 15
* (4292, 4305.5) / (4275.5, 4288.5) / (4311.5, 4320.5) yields 2.69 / 14.5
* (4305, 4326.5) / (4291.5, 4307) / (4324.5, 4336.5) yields 0.83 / 13.5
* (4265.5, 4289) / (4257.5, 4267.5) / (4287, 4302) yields -0.53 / 13.5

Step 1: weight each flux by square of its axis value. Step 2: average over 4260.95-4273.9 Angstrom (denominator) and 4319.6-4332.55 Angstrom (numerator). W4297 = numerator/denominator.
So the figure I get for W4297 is 1.1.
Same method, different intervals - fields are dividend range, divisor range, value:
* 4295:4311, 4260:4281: 0.77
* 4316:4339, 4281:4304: 1.24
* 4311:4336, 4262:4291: 1.11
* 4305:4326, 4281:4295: 0.98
